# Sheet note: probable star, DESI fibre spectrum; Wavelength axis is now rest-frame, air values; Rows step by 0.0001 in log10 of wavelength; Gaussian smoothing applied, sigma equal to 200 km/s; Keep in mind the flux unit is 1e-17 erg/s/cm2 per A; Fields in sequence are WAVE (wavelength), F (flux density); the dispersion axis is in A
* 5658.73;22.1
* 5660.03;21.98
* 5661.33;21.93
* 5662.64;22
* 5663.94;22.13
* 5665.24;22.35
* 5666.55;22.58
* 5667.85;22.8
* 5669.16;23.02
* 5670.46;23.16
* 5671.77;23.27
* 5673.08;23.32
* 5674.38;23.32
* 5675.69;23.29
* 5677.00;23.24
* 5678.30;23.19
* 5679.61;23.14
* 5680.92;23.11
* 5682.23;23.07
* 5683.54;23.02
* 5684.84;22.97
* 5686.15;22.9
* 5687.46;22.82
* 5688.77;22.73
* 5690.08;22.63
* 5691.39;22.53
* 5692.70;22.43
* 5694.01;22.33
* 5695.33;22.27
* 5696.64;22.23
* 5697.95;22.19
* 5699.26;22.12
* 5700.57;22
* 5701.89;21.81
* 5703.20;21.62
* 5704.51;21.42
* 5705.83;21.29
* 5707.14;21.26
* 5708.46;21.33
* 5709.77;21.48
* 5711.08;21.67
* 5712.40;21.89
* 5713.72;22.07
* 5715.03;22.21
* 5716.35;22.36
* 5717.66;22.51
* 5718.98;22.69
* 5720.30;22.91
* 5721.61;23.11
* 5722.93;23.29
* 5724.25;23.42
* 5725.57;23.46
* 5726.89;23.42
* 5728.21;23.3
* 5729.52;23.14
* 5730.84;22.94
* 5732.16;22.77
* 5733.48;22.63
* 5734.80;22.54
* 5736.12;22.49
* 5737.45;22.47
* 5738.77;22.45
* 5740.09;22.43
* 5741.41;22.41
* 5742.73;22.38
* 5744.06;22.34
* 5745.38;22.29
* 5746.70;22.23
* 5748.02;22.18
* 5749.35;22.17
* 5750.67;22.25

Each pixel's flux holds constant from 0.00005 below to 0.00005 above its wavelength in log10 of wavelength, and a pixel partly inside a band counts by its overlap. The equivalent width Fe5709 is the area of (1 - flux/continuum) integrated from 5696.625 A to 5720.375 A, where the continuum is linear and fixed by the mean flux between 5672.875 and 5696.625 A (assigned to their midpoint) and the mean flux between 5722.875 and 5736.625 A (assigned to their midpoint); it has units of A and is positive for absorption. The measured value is 1.1 A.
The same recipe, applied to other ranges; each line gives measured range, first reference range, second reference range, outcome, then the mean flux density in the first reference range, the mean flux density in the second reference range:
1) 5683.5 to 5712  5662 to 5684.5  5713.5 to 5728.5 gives 1.0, 23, 22.9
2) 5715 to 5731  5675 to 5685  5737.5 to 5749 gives -0.3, 23.1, 22.3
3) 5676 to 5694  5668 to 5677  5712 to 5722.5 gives 0.1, 23.2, 22.5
